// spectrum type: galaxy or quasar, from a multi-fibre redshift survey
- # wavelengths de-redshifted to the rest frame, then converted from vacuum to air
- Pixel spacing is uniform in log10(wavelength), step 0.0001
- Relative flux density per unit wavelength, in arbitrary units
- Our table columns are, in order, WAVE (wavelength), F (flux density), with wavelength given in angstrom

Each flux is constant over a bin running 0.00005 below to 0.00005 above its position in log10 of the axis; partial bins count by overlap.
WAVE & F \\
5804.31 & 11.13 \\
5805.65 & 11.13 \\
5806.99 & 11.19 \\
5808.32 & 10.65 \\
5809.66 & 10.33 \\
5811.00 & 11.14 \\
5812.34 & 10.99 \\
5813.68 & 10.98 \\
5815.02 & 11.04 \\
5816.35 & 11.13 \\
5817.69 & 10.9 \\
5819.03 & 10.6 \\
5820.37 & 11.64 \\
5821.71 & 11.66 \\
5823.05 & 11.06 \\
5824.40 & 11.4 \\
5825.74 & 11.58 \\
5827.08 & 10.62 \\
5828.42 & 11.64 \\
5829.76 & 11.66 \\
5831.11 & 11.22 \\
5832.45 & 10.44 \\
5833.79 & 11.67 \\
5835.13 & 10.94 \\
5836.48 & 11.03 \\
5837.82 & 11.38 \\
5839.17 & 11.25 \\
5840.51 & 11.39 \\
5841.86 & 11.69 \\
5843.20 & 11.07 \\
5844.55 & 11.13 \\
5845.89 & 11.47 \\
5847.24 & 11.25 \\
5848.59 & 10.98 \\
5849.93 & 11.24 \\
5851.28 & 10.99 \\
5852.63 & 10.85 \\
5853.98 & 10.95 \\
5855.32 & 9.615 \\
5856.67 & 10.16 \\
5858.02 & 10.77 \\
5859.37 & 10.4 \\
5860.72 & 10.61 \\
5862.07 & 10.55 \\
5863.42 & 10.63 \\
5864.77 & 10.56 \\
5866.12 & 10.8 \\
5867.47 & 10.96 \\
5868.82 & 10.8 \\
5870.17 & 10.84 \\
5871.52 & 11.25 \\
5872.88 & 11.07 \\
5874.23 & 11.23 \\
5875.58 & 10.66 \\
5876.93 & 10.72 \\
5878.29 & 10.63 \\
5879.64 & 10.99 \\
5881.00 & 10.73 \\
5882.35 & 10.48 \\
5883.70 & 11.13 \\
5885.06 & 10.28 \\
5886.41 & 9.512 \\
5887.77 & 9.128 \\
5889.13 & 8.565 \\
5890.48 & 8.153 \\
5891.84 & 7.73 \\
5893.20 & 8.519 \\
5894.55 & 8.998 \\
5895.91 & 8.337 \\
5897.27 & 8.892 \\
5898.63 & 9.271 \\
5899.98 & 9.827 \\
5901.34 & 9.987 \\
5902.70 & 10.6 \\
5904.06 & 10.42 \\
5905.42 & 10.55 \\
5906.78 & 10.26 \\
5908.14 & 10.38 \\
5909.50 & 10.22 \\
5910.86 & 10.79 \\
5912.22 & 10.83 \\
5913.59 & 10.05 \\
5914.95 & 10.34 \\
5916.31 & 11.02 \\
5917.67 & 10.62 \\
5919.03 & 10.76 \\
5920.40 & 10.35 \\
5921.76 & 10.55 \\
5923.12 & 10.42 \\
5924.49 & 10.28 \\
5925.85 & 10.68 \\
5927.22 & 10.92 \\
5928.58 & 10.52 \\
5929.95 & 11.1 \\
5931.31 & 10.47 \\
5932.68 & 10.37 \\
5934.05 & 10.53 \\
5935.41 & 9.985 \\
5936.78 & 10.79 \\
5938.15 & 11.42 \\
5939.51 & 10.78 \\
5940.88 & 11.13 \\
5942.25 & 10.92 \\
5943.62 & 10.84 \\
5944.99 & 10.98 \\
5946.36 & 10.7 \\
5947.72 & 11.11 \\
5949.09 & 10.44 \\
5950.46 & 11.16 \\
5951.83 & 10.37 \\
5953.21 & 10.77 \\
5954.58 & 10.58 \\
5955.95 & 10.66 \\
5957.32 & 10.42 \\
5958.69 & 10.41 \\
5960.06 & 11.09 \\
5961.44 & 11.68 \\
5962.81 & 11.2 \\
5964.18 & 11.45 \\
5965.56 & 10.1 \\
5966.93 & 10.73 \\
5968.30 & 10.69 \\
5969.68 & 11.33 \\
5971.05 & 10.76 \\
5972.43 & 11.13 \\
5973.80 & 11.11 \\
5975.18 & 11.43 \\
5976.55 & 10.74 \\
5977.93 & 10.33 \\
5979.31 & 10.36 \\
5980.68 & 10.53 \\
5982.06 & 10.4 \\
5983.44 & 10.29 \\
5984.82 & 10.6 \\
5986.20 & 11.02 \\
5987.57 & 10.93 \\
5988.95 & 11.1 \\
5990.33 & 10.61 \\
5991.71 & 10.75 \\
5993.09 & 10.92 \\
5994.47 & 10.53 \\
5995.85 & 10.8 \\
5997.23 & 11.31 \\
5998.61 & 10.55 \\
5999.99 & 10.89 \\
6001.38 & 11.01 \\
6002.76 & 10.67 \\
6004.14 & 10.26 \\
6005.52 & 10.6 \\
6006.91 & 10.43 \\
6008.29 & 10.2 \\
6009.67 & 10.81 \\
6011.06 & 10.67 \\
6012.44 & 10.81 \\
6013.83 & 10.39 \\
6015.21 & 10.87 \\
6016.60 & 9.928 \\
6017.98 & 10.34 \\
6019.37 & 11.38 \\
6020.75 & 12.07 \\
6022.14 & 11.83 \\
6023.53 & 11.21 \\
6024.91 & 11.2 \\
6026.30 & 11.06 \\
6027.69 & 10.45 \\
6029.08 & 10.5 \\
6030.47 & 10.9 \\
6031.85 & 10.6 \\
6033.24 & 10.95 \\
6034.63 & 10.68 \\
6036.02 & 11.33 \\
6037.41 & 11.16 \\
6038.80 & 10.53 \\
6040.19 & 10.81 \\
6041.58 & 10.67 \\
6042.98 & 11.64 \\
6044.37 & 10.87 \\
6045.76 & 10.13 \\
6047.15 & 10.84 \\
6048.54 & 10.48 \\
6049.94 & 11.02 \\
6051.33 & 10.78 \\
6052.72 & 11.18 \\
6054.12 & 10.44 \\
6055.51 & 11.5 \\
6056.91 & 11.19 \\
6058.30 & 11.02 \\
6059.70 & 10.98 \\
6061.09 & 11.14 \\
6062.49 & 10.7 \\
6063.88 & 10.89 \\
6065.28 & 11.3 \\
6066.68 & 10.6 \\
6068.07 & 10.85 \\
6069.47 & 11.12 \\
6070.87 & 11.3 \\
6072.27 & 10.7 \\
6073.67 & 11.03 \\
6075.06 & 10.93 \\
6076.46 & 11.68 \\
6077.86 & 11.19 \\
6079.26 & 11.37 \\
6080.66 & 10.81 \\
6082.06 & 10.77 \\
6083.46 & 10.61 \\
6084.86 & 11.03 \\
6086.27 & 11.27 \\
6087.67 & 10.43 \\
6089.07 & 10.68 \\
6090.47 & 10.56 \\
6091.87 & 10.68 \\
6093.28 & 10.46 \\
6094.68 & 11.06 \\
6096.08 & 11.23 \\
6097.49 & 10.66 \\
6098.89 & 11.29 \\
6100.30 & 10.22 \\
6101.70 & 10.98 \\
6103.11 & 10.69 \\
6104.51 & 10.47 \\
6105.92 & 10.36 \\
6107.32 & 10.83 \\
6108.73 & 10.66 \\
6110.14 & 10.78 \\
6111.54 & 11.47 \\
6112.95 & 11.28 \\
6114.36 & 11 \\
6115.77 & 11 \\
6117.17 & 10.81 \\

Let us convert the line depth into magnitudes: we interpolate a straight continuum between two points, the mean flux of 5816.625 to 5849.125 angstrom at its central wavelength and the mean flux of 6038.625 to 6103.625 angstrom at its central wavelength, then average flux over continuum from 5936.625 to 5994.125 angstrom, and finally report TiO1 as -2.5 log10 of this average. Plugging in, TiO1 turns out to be 0.02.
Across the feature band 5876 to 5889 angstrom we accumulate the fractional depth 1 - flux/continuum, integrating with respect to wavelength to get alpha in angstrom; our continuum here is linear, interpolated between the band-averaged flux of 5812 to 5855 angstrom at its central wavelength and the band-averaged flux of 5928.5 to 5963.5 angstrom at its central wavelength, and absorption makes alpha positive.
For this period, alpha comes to 0.8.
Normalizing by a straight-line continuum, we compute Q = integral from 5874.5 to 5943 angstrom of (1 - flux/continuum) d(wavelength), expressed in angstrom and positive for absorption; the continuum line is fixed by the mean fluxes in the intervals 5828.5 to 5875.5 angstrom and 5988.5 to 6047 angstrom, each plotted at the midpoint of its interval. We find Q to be 4.38 angstrom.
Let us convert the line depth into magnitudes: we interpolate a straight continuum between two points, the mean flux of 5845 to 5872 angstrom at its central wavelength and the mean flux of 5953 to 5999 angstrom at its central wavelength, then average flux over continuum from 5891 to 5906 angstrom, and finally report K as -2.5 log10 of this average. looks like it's 0.16 mag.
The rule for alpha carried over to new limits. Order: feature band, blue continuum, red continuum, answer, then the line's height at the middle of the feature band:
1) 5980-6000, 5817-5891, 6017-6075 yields 0.32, 10.9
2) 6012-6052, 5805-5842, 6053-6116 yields 0.31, 11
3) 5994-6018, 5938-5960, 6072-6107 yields 0.42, 10.8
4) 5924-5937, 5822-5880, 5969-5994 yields 0.37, 10.9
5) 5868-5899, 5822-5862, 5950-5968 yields 2.95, 11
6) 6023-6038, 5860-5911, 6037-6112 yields -0.28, 10.7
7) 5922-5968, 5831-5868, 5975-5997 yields 0.07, 10.8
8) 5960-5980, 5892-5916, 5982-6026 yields -0.87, 10.5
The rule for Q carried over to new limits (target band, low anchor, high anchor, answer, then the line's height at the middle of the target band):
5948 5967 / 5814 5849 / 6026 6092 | 0.4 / 11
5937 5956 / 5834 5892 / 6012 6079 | -0.1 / 10.8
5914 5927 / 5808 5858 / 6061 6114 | 0.5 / 11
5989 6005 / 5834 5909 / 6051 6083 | 0.1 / 10.8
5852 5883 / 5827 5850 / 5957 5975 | 1.3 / 11.2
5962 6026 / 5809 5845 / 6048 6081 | 1.4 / 11.1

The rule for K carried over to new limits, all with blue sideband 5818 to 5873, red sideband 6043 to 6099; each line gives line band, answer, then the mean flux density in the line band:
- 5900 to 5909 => 0.07 mag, 10.3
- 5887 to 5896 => 0.28 mag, 8.51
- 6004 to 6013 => 0.04 mag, 10.6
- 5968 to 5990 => 0.02 mag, 10.8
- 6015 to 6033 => 0.00 mag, 11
